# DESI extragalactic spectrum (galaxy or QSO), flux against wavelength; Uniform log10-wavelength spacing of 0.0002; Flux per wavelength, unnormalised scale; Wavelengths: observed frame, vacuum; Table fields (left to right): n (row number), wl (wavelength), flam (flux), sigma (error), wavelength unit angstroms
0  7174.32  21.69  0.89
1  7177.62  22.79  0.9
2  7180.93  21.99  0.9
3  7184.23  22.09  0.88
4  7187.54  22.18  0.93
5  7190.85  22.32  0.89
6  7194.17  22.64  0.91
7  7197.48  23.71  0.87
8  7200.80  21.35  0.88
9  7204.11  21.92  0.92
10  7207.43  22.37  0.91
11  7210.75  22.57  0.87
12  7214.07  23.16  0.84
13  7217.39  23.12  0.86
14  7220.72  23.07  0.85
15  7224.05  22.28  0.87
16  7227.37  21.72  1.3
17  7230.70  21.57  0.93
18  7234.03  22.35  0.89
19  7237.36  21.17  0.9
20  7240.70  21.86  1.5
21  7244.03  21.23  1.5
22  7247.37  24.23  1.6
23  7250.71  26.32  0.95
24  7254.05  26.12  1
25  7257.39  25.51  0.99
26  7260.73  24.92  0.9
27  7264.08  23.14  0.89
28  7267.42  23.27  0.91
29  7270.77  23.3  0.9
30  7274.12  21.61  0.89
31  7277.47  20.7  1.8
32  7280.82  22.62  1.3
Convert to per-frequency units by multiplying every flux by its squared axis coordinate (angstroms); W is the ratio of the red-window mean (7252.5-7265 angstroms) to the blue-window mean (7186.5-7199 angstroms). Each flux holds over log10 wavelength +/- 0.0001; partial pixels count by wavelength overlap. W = 1.1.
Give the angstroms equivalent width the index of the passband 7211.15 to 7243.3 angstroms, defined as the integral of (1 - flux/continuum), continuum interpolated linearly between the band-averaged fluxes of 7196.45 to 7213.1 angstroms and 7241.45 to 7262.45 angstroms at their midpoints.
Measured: 1.6 angstroms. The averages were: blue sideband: 22.4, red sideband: 24.6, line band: 22.2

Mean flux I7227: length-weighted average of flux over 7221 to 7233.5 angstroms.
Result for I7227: 22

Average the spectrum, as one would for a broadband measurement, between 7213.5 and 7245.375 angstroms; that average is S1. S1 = 22.1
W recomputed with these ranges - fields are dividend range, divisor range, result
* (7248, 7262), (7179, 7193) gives 1.18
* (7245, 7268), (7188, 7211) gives 1.12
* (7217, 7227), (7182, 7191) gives 1.03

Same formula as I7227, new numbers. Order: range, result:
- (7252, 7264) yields 25.2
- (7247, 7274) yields 24.4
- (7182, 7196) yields 22.3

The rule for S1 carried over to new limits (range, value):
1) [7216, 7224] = 22.9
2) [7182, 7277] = 22.9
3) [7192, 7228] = 22.6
